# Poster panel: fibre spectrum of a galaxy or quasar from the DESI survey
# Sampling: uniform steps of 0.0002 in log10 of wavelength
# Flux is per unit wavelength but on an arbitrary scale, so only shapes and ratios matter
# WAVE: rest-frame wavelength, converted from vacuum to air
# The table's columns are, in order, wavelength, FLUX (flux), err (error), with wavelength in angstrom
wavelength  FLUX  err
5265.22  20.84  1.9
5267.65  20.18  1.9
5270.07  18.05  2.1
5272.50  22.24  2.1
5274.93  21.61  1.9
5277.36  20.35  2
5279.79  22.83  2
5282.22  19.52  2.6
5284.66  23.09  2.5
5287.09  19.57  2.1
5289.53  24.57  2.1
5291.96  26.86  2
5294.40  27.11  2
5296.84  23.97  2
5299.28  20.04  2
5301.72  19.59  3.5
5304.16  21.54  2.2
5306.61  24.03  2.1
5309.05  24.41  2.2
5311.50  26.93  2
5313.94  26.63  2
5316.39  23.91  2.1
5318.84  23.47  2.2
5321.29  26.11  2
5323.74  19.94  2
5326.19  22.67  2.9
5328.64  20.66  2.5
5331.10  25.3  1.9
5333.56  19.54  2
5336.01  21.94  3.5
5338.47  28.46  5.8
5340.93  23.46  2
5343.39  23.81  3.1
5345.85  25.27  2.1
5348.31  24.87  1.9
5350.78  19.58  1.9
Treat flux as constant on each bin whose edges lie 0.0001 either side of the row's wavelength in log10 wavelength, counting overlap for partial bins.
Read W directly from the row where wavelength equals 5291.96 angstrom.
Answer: 26.86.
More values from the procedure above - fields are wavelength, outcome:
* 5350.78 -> 19.58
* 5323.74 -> 19.94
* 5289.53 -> 24.57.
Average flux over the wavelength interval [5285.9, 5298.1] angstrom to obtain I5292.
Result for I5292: 24.4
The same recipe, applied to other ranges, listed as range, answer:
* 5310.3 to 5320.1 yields 25.2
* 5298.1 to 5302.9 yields 19.8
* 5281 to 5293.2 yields 22.7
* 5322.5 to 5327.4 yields 21.3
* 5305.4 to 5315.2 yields 25.5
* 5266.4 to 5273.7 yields 20.2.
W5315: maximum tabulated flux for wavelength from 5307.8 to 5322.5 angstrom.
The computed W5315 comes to 26.93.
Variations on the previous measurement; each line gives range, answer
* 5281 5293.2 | 26.86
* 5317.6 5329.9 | 26.11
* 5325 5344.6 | 28.46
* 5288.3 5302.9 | 27.11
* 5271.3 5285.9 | 23.09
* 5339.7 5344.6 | 23.81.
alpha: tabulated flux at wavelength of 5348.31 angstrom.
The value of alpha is 24.87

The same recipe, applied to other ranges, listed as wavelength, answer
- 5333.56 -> 19.54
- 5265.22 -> 20.84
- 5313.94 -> 26.63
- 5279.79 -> 22.83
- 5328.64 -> 20.66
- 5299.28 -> 20.04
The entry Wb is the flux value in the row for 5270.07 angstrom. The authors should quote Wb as 18.05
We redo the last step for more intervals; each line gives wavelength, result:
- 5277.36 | 20.35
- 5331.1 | 25.3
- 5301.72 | 19.59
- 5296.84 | 23.97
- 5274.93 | 21.61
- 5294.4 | 27.11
